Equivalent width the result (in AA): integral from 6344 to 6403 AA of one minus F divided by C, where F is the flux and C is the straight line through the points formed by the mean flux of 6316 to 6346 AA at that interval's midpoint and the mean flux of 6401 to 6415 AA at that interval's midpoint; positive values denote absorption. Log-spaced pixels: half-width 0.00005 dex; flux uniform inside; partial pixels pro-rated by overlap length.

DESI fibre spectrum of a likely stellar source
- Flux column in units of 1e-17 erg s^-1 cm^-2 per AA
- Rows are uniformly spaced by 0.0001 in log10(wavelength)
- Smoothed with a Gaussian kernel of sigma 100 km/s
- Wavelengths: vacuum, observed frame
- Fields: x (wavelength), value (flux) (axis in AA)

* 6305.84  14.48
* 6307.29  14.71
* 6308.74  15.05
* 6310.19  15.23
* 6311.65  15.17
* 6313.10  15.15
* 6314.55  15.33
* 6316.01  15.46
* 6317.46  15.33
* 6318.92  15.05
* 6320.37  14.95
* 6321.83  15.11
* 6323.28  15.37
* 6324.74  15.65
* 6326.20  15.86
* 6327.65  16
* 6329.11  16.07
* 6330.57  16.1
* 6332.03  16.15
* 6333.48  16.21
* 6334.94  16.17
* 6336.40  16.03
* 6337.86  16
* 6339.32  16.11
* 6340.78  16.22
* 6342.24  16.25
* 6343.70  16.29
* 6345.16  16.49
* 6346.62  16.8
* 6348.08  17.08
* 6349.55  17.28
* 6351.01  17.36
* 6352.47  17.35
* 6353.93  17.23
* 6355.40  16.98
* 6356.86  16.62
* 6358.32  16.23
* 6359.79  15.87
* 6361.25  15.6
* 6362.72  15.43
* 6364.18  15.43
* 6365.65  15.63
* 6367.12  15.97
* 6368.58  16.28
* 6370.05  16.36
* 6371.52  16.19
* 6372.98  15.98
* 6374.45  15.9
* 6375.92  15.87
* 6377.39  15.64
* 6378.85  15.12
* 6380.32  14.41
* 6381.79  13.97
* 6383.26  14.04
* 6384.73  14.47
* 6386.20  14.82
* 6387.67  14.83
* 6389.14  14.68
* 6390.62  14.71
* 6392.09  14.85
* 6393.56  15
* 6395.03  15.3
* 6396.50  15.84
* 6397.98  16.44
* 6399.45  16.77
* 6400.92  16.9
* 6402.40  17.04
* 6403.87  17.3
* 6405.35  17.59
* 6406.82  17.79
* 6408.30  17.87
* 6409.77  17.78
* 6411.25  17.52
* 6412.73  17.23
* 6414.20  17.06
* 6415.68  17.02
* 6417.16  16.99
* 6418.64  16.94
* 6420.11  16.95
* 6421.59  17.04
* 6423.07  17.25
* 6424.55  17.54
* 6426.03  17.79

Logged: 3.0 AA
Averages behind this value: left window 15.9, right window 17.4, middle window 15.9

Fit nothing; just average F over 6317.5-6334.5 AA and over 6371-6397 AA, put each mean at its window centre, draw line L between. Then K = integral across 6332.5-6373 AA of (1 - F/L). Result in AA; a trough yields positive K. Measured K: -2.5 AA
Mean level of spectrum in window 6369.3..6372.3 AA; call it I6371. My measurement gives 16.3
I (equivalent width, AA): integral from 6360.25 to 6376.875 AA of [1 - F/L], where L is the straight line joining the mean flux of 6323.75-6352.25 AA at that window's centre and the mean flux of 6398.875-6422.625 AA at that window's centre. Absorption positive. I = 0.8 AA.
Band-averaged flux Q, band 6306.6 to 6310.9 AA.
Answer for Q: 15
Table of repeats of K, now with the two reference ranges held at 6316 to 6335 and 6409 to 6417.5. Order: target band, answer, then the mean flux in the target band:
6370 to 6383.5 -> 1.0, 15.3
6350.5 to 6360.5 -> -0.4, 16.8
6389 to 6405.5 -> 0.9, 16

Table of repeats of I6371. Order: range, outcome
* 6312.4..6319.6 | 15.3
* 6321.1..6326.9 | 15.5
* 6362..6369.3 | 15.8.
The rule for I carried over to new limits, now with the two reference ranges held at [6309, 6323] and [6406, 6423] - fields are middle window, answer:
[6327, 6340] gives -0.4 AA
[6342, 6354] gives -0.8 AA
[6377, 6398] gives 2.3 AA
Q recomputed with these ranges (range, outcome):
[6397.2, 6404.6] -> 16.9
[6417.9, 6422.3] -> 17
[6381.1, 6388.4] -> 14.4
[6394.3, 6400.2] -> 16.1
